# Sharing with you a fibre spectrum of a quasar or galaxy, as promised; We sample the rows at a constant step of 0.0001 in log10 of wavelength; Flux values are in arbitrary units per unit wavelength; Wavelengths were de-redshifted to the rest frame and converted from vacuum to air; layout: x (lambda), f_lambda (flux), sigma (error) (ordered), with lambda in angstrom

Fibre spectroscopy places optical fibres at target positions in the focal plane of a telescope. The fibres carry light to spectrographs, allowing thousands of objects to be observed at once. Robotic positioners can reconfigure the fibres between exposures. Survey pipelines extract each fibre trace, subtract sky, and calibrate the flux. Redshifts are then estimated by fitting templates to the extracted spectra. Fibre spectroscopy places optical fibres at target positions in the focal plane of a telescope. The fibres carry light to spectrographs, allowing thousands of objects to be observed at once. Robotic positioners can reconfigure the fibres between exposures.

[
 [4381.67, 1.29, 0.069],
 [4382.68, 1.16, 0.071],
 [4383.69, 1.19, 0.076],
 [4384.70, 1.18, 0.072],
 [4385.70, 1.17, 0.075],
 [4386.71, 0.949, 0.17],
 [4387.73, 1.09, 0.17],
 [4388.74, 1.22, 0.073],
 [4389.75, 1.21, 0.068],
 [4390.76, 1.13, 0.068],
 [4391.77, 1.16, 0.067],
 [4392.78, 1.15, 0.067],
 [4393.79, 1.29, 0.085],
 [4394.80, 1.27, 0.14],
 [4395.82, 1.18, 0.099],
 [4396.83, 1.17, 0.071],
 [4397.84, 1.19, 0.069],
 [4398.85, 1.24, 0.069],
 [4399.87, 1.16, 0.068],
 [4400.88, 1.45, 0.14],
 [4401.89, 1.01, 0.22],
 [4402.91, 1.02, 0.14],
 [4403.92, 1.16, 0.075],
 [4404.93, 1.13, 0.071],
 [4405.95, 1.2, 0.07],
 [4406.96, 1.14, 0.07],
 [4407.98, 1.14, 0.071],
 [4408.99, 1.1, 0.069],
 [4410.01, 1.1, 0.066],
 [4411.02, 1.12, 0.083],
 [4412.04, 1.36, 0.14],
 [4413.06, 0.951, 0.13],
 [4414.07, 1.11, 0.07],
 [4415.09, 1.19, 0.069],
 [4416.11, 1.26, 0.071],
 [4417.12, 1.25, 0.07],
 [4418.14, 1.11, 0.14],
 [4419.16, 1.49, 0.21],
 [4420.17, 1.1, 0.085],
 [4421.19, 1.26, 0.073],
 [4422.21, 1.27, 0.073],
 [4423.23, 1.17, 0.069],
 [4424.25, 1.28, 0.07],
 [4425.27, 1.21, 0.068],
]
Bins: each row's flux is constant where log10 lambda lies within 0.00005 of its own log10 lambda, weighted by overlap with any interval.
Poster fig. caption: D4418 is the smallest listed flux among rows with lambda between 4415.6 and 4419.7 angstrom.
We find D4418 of 1.11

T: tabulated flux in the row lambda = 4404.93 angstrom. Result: 1.13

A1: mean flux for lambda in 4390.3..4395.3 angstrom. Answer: 1.2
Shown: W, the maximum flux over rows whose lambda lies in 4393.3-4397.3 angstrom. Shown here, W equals 1.29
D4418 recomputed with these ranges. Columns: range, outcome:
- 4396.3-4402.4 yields 1.01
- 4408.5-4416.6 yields 0.951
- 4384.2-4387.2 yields 0.949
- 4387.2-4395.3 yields 1.09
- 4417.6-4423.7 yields 1.1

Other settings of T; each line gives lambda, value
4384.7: 1.18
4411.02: 1.12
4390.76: 1.13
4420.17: 1.1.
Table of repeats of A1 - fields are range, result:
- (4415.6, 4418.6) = 1.21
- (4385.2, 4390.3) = 1.13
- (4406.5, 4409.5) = 1.13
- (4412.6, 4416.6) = 1.13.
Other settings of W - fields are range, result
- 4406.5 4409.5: 1.14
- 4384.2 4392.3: 1.22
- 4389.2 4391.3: 1.21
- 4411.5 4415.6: 1.36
